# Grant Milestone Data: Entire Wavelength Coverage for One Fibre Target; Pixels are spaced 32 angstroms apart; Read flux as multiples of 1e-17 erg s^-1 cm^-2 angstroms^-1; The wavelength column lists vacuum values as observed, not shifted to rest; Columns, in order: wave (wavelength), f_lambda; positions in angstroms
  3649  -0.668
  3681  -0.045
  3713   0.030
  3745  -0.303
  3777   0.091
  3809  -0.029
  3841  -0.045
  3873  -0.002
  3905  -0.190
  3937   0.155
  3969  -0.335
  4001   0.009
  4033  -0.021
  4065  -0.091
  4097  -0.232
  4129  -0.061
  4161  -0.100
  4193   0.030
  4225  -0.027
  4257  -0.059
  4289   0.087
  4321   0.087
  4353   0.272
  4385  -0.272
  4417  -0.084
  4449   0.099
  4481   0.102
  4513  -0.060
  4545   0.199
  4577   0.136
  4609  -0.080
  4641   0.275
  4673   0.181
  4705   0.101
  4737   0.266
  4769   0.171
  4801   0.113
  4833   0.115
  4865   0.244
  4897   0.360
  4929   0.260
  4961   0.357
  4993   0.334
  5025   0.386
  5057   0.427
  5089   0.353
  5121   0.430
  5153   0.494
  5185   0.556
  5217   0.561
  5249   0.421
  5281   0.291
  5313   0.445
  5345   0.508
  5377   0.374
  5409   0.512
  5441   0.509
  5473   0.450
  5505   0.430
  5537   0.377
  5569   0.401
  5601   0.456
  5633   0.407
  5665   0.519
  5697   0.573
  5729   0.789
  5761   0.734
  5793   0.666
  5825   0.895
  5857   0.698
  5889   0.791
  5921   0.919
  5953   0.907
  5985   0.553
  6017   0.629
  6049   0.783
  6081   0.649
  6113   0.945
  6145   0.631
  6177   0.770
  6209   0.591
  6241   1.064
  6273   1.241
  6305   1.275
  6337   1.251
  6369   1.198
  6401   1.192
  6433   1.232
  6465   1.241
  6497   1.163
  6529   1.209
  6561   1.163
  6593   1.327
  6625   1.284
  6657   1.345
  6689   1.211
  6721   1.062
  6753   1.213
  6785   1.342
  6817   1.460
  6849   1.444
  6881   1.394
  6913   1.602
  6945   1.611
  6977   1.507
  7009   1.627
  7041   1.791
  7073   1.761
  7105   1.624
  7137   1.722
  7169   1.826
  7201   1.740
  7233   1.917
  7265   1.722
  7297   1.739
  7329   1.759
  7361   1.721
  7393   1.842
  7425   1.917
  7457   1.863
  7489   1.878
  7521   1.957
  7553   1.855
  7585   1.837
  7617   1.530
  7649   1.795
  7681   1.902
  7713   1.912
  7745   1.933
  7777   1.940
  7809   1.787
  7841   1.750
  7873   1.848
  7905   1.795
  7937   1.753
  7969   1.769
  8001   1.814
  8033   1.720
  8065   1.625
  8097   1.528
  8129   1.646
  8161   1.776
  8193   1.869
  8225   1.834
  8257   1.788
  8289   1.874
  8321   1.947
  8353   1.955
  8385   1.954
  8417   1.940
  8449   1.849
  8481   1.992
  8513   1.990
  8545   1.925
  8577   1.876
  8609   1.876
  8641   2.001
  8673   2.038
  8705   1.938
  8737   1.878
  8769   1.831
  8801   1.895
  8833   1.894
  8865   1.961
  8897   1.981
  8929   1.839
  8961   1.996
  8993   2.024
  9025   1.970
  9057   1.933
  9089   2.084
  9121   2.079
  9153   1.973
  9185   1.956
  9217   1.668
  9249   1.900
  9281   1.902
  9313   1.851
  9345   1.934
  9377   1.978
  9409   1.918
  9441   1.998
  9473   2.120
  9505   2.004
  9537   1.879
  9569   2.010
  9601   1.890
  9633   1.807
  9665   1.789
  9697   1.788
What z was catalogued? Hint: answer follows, 0.565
